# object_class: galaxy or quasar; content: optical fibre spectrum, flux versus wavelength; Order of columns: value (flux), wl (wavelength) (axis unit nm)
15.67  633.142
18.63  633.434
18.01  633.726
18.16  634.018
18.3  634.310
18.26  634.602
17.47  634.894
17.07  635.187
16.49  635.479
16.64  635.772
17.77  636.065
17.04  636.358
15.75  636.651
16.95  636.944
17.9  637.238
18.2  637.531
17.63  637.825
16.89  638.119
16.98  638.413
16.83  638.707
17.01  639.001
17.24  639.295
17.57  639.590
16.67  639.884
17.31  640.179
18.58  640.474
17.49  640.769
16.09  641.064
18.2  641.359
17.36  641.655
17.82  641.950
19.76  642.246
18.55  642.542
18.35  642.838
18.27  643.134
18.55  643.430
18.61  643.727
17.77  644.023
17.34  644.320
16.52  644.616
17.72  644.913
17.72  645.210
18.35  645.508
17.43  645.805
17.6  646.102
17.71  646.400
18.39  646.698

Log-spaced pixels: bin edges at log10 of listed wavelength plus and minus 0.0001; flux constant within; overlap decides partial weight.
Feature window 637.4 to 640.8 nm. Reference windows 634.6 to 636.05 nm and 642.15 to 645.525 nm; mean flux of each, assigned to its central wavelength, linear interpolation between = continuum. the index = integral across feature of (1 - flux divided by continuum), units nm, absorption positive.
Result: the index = 0.04 nm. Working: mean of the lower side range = 17.1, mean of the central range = 17.4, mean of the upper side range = 18.1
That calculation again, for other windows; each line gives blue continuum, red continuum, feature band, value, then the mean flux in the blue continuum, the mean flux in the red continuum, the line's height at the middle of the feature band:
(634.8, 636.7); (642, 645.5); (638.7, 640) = 0.027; 16.9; 18.1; 17.5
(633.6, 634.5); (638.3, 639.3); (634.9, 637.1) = 0.103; 18.2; 17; 17.7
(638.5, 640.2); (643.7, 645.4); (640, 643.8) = -0.160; 17.1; 17.6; 17.3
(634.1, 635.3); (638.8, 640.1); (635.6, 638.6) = 0.051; 17.8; 17.1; 17.5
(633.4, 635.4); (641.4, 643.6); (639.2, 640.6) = 0.058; 17.9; 18.4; 18.2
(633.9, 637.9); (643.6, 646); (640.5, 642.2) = -0.005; 17.4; 17.7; 17.6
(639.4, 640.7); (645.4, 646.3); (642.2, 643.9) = -0.092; 17.5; 17.8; 17.6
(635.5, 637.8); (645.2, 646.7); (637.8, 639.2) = 0.022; 17.2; 17.8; 17.3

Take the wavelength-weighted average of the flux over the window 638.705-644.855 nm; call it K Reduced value 17.7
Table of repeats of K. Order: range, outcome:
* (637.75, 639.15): 17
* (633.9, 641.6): 17.3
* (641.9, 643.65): 18.6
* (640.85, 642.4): 17.8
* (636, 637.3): 17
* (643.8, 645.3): 17.5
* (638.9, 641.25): 17.3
